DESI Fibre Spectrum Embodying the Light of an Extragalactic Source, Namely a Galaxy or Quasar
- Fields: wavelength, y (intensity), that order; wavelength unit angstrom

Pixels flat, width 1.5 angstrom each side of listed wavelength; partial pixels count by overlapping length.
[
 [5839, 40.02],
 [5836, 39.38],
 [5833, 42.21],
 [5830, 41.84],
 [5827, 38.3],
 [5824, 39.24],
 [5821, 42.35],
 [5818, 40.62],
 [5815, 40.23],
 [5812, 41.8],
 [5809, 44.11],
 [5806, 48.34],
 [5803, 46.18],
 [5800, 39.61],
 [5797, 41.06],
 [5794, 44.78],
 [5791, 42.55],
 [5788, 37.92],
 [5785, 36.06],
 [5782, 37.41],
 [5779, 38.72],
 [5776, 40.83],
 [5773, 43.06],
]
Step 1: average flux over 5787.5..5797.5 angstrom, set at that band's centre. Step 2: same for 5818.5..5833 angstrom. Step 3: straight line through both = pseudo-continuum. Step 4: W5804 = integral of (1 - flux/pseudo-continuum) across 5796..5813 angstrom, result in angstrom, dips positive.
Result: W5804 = -0.9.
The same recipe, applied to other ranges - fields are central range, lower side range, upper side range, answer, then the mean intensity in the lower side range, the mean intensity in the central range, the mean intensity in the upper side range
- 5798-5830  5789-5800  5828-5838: -0.4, 42.1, 42.1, 40.9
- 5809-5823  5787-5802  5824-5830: -0.5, 41.5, 41.5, 39.4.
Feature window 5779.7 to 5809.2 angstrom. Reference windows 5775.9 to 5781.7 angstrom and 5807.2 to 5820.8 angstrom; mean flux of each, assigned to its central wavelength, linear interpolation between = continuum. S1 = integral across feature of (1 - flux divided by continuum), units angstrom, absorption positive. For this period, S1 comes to -0.93 angstrom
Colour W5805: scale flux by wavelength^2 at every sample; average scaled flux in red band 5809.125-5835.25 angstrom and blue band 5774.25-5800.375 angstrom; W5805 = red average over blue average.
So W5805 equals 1.04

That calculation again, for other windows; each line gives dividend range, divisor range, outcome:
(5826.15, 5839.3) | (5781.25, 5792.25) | 1.07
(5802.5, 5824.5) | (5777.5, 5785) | 1.15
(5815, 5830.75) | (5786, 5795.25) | 0.99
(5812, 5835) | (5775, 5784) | 1.07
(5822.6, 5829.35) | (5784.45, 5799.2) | 0.97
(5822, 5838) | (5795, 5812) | 0.93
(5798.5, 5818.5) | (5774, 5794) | 1.10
